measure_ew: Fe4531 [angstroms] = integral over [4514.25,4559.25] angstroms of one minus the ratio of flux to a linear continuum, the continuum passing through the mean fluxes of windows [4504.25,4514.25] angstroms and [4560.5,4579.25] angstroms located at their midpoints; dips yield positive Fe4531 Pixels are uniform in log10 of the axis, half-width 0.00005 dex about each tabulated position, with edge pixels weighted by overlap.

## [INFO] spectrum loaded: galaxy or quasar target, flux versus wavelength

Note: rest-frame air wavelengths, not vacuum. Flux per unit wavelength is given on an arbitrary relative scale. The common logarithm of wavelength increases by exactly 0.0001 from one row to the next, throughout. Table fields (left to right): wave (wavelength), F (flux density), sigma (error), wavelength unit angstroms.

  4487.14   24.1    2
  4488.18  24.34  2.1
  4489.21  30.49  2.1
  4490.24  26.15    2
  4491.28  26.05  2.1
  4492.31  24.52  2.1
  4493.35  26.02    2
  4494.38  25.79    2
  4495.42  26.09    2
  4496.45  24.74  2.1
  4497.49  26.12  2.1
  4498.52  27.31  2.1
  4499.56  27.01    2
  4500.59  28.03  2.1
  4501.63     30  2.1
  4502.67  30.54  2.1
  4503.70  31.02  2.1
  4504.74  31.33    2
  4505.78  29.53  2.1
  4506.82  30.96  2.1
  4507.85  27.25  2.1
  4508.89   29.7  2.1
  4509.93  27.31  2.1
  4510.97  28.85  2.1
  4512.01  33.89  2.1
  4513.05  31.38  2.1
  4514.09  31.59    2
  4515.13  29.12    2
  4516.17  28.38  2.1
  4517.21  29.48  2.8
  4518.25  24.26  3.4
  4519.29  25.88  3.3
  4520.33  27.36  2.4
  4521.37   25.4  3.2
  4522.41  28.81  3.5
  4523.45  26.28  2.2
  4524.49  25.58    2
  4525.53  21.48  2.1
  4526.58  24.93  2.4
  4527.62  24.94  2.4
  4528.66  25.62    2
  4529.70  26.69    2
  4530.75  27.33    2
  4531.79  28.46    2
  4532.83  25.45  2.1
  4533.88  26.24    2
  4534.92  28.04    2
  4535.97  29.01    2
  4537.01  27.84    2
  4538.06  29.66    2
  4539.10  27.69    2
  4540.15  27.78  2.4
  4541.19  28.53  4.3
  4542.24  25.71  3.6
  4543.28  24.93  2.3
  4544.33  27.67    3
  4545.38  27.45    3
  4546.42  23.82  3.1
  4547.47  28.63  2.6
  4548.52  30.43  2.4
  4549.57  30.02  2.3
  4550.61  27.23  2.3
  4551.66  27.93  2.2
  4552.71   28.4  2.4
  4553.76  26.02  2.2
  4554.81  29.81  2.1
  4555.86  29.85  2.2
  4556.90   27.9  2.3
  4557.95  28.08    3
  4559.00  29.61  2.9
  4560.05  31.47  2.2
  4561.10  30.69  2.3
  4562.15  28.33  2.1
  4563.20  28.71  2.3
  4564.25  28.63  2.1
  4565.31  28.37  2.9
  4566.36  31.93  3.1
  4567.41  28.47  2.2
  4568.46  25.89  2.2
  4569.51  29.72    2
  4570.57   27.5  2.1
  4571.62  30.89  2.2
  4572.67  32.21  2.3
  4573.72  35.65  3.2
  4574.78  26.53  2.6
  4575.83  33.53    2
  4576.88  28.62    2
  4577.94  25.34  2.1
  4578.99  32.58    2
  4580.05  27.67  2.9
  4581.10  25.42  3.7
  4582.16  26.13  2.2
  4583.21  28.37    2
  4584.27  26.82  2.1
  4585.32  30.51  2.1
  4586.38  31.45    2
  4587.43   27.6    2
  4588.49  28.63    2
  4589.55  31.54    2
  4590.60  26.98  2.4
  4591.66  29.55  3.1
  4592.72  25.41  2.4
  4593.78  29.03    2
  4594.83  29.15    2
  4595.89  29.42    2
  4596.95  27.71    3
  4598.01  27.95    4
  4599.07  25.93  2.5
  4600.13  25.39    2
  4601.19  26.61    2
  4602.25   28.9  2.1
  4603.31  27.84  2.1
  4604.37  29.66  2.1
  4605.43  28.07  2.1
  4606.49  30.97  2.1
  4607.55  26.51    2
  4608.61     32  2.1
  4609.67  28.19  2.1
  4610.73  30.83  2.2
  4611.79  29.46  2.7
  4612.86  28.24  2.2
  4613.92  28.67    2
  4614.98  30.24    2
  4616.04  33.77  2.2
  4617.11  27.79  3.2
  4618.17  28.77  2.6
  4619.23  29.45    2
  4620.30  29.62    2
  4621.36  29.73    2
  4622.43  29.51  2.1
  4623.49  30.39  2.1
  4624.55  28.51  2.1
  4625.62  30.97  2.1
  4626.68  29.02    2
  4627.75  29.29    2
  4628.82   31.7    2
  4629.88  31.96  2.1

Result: 3.86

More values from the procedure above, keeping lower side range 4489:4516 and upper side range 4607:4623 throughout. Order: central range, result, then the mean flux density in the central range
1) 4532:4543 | 0.5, 27.6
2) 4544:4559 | 0.4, 28.2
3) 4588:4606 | 0.8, 28.1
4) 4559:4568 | -0.2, 29.5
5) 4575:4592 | 0.3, 28.8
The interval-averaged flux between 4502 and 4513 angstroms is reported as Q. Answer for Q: 30.1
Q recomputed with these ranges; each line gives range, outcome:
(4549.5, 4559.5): 28.4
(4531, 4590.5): 28.6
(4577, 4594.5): 28.3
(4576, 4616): 28.6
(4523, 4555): 27.1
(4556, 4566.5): 29.3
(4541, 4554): 27.4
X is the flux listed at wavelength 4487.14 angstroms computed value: 24.1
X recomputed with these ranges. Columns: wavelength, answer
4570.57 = 27.5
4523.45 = 26.28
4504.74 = 31.33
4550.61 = 27.23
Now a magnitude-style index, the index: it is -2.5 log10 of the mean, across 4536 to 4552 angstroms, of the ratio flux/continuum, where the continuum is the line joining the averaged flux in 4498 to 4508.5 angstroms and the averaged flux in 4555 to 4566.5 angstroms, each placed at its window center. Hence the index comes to 0.061 mag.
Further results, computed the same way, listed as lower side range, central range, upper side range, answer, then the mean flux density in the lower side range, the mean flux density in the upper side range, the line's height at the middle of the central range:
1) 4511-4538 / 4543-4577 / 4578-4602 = -0.045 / 27.4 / 28.1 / 27.8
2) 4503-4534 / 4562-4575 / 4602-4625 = -0.032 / 27.9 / 29.4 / 28.7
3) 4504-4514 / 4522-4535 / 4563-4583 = 0.145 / 30.1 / 29.1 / 29.8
